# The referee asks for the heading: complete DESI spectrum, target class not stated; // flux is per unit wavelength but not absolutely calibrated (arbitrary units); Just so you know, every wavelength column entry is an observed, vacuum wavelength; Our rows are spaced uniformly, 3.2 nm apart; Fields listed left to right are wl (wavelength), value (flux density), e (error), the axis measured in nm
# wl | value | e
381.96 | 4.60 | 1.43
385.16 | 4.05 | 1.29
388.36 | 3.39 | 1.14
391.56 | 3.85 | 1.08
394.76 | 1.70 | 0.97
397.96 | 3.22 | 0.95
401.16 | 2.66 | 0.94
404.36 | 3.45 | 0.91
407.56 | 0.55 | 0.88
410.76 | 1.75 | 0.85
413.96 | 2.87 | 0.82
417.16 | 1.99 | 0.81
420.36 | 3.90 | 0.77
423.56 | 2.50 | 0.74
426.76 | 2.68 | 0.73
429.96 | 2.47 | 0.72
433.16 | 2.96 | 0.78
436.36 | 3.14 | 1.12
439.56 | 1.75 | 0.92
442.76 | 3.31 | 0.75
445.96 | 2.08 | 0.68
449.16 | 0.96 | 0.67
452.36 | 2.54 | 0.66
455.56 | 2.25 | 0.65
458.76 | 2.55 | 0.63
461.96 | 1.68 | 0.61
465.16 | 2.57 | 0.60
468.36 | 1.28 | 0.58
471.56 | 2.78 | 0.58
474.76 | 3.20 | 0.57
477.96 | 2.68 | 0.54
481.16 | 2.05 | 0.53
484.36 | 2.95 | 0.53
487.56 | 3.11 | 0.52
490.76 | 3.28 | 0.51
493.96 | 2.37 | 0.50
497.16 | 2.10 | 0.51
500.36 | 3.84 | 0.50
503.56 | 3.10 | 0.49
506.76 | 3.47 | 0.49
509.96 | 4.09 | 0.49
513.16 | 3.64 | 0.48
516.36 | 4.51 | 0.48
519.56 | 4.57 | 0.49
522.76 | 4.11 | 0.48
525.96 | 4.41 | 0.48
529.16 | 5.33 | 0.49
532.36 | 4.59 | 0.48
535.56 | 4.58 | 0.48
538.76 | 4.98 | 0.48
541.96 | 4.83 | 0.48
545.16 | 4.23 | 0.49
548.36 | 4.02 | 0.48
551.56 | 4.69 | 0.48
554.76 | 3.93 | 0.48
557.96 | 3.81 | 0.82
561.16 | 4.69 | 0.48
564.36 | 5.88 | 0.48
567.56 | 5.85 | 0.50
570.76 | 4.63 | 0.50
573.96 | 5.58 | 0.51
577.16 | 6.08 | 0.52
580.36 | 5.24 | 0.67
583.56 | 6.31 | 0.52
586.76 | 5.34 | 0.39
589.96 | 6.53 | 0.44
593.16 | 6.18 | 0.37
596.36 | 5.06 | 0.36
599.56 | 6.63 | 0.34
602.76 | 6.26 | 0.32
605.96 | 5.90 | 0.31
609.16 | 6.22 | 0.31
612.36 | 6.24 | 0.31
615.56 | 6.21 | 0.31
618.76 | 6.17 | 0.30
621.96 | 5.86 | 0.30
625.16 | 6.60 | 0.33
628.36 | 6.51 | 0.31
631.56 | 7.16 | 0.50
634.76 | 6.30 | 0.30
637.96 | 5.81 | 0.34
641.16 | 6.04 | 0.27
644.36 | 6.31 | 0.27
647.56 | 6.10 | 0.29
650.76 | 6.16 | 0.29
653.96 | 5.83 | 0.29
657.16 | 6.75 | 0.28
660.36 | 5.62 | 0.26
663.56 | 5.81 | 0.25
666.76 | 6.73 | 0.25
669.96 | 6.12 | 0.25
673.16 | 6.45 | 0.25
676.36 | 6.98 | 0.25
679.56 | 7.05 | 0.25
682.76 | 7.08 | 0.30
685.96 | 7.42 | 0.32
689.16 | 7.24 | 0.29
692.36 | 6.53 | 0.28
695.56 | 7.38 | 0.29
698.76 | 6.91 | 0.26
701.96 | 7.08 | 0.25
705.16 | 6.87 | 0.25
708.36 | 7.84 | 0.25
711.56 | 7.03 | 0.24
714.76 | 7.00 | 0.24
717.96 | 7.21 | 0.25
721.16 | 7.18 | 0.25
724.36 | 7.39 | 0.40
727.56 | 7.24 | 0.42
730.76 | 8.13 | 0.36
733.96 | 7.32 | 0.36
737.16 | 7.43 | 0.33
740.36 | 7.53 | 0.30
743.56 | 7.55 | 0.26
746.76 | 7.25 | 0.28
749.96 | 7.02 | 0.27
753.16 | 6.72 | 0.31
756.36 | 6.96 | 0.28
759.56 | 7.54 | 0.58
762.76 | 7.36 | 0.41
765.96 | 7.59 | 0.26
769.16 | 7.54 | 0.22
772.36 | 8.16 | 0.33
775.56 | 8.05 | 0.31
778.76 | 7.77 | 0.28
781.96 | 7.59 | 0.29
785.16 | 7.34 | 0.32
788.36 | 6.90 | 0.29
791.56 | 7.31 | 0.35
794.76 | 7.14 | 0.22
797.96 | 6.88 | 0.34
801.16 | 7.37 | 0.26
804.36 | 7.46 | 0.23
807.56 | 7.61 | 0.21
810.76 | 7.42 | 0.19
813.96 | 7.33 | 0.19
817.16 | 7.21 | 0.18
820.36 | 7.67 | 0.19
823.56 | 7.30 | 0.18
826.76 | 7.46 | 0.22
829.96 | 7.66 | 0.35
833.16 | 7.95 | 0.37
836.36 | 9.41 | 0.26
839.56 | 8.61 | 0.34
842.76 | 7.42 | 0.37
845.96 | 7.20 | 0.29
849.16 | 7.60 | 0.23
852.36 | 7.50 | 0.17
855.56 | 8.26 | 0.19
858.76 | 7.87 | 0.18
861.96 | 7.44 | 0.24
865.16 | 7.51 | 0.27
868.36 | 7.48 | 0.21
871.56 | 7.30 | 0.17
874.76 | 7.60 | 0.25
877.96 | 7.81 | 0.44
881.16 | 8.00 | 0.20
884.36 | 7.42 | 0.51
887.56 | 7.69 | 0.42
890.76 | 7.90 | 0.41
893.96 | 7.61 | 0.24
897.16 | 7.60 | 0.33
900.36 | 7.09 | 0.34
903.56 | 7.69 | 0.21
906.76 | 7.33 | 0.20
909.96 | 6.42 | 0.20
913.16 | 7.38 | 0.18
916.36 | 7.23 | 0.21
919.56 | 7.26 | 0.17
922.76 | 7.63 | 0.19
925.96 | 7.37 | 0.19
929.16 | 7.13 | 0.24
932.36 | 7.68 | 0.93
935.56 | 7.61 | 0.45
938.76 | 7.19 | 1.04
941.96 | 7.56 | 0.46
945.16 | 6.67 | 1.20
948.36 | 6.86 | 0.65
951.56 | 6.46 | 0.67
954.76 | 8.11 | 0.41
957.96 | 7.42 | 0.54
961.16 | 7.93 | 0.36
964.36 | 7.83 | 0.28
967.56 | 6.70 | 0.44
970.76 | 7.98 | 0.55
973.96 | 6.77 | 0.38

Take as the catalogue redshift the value 0.27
